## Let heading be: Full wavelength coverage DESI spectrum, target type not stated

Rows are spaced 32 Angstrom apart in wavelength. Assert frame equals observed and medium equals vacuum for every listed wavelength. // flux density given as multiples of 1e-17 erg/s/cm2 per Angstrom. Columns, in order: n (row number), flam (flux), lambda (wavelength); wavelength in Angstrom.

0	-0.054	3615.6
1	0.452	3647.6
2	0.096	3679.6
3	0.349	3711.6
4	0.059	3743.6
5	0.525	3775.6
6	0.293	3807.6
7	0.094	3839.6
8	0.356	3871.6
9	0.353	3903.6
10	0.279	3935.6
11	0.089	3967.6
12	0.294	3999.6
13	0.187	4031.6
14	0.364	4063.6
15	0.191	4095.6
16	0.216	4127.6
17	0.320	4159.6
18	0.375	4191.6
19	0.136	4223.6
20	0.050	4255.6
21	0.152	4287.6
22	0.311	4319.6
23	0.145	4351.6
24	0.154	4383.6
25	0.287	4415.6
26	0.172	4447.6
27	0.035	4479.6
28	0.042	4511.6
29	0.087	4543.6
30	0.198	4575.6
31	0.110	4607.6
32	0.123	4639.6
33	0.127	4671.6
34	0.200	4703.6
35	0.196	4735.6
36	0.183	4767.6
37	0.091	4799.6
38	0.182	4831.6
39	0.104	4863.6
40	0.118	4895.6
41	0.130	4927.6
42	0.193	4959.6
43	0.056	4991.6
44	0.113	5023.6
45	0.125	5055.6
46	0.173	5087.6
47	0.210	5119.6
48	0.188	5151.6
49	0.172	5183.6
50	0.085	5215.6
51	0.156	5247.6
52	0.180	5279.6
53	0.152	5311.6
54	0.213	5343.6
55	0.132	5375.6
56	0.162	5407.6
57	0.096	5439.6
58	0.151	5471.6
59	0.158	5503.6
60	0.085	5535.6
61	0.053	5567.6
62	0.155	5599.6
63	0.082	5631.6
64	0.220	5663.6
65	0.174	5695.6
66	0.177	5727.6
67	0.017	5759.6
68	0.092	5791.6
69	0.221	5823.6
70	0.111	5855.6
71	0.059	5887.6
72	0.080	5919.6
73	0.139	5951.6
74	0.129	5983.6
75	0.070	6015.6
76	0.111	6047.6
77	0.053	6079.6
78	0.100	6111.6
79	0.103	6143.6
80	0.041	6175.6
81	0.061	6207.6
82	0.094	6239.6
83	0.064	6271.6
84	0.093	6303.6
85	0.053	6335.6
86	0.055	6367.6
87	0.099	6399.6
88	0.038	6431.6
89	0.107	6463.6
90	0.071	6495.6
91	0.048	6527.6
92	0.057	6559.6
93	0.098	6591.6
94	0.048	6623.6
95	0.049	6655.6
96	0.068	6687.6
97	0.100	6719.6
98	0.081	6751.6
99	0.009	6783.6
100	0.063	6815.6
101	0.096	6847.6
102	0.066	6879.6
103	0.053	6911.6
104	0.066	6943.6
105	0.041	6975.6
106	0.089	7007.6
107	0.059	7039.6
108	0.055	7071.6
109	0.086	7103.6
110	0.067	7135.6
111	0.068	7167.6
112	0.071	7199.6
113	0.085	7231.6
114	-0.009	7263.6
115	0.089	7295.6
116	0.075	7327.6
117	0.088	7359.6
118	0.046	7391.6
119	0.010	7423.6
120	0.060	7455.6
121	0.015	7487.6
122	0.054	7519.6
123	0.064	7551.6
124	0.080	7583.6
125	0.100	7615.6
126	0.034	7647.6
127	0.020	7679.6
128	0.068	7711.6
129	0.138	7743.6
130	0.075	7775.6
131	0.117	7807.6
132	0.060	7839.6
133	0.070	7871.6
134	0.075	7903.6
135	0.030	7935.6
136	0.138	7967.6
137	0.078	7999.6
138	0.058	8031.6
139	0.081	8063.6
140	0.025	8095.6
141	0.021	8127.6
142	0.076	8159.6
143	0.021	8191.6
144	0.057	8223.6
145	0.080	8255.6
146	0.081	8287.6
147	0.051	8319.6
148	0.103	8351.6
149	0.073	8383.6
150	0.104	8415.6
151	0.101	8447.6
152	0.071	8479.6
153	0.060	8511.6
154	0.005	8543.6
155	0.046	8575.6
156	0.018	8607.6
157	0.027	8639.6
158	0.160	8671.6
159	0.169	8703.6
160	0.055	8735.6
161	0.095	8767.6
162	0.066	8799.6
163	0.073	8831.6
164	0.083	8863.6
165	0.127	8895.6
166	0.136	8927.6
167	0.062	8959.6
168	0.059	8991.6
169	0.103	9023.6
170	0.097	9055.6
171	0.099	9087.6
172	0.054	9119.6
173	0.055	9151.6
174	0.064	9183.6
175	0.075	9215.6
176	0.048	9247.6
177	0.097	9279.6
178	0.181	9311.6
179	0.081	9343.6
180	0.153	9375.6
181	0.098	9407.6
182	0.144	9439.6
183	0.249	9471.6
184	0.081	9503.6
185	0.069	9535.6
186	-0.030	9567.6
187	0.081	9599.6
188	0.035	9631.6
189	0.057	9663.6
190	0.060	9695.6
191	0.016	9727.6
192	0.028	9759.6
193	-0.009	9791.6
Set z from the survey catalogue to 1.33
